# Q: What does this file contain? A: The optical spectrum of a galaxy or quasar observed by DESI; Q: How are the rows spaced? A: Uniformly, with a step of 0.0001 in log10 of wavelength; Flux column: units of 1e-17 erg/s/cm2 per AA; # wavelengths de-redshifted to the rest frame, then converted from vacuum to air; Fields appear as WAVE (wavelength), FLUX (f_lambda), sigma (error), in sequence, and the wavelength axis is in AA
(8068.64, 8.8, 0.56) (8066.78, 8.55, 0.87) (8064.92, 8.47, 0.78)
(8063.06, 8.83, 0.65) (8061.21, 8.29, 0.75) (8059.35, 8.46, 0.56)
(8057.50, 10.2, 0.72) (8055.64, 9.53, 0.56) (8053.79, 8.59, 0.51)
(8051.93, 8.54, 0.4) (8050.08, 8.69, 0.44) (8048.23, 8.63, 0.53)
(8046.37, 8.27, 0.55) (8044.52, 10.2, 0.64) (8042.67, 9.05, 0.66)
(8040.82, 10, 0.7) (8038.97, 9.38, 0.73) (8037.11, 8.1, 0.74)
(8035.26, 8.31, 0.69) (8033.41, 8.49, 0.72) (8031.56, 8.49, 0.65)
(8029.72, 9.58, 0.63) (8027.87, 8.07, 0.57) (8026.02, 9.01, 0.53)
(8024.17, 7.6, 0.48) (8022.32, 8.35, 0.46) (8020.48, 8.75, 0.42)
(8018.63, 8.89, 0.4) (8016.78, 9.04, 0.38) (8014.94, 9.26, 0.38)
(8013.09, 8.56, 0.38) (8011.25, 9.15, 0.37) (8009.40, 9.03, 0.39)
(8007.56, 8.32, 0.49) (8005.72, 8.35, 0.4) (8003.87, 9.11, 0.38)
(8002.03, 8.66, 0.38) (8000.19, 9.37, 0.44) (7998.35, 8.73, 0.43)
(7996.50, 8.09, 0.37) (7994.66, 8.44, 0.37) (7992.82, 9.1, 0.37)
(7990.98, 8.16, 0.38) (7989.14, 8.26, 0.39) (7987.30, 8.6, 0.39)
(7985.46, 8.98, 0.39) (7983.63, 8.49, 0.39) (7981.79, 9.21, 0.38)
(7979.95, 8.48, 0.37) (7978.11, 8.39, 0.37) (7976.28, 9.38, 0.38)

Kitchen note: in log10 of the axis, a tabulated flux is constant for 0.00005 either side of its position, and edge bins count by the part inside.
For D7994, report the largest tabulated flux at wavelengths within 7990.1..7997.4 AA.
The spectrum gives 9.1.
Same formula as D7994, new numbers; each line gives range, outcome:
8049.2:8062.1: 10.2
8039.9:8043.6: 10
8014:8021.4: 9.26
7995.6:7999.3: 8.73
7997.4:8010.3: 9.37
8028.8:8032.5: 9.58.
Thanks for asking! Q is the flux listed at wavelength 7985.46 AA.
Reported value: 8.98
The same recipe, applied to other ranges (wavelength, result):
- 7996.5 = 8.09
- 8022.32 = 8.35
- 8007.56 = 8.32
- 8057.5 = 10.2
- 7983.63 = 8.49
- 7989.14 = 8.26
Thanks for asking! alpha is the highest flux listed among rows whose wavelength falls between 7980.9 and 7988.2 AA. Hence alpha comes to 9.21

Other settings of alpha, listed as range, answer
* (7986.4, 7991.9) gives 8.6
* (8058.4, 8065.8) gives 8.83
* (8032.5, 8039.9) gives 9.38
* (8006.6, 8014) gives 9.15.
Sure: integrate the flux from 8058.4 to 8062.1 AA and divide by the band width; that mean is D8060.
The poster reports 8.39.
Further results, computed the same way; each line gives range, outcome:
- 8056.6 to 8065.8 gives 8.85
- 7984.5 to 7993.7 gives 8.62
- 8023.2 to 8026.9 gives 8.29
